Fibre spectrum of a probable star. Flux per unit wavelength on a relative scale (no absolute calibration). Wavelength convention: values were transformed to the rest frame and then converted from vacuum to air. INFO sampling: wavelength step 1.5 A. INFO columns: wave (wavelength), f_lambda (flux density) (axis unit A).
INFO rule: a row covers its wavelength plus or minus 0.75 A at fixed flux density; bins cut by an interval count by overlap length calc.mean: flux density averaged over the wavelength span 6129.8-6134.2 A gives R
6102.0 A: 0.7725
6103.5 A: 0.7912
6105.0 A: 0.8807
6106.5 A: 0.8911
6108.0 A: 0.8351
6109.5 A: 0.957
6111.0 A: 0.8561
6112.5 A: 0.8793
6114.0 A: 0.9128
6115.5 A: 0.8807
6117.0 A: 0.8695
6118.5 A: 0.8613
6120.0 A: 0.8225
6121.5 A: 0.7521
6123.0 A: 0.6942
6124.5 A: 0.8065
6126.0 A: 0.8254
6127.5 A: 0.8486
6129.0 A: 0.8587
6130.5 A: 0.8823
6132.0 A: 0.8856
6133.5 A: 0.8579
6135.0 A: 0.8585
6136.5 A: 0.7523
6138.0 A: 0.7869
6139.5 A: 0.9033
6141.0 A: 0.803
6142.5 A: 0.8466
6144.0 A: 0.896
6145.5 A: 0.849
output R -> 0.875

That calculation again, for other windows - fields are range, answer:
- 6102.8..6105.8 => 0.838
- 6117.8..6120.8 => 0.84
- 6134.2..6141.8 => 0.821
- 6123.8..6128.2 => 0.827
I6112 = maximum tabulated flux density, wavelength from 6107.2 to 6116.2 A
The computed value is 0.957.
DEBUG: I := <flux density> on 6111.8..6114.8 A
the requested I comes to 0.896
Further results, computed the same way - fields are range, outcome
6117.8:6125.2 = 0.787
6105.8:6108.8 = 0.864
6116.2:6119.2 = 0.866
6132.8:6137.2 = 0.823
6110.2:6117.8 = 0.88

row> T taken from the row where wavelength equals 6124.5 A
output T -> 0.8065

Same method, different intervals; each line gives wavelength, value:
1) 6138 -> 0.7869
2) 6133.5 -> 0.8579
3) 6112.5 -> 0.8793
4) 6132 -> 0.8856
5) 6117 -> 0.8695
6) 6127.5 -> 0.8486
